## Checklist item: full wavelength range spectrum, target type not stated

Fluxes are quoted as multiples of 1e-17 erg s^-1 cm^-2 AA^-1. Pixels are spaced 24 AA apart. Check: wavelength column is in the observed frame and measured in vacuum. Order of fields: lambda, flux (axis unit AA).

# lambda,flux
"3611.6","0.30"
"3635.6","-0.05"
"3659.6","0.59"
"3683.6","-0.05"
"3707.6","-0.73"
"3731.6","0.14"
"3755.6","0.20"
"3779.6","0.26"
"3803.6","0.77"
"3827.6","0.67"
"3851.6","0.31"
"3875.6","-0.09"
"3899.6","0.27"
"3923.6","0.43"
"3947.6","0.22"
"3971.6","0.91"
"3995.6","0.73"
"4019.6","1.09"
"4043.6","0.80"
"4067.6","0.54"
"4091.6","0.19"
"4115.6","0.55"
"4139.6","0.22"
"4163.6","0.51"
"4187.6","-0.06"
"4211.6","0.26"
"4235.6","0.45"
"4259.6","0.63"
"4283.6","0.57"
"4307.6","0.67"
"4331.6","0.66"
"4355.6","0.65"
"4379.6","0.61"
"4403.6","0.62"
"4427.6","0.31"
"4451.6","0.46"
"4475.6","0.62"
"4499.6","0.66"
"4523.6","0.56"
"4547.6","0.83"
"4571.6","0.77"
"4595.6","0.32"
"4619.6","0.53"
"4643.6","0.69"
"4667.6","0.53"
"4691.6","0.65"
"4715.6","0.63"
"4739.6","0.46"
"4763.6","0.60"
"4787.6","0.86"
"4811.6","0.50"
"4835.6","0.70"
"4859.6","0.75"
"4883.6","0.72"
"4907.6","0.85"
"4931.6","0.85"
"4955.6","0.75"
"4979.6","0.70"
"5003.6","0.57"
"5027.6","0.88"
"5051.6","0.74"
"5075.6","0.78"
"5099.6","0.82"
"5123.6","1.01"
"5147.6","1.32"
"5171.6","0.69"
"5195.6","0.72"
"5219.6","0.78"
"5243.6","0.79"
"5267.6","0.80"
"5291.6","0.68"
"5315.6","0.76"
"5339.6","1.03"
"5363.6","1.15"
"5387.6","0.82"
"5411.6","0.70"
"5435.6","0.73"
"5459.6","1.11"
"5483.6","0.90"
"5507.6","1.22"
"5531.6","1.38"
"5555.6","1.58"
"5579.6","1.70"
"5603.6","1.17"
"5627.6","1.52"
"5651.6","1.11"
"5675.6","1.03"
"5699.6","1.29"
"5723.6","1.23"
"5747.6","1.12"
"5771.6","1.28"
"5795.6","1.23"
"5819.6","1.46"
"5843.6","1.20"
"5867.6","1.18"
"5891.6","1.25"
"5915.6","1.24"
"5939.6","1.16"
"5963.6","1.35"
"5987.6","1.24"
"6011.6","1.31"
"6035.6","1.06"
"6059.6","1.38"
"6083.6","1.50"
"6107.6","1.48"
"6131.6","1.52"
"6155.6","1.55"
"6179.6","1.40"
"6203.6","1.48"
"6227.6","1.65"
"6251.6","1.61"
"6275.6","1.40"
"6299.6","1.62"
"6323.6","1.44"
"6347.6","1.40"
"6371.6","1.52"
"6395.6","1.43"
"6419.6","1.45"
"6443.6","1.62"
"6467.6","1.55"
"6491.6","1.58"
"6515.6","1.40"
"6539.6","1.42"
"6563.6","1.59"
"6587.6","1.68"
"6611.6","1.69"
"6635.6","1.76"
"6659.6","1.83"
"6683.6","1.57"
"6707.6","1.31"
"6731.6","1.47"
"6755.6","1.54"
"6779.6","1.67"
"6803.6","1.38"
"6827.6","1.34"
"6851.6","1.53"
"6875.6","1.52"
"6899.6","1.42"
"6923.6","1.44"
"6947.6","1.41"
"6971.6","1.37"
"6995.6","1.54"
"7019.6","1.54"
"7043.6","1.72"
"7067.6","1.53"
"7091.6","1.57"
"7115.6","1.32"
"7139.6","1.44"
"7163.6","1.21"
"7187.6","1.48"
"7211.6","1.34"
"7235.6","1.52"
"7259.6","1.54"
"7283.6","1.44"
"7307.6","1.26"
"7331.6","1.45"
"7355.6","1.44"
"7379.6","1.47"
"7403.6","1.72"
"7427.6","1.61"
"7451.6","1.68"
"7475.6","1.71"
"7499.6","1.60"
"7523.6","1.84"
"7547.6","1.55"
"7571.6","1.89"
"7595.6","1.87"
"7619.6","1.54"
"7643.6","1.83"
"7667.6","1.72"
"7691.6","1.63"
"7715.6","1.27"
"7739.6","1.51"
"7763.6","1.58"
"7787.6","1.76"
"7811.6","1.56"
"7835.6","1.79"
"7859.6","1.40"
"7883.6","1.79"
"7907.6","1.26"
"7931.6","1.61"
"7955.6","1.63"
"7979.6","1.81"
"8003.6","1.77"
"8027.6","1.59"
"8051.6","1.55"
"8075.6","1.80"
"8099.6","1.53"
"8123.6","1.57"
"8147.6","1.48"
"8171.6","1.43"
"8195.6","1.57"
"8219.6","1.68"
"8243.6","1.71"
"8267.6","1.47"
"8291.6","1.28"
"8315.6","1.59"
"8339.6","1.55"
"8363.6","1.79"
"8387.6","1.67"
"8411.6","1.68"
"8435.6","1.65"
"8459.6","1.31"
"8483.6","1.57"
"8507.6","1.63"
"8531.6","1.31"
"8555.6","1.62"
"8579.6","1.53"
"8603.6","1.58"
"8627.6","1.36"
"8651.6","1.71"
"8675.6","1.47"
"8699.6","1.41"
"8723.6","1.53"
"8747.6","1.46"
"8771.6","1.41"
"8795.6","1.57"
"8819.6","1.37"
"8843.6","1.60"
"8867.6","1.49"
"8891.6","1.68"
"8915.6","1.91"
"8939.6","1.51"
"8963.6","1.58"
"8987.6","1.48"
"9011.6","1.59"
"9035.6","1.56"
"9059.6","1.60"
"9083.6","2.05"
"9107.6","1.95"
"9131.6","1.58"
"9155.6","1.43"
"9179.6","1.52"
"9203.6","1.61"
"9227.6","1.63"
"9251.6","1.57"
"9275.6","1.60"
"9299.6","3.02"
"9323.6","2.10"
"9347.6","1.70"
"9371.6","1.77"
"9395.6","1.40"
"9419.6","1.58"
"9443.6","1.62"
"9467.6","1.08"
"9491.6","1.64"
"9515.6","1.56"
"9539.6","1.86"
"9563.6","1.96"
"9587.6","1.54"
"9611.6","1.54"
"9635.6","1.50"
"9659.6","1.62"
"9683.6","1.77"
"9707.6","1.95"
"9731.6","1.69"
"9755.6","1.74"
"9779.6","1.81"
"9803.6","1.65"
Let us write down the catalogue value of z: 0.38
